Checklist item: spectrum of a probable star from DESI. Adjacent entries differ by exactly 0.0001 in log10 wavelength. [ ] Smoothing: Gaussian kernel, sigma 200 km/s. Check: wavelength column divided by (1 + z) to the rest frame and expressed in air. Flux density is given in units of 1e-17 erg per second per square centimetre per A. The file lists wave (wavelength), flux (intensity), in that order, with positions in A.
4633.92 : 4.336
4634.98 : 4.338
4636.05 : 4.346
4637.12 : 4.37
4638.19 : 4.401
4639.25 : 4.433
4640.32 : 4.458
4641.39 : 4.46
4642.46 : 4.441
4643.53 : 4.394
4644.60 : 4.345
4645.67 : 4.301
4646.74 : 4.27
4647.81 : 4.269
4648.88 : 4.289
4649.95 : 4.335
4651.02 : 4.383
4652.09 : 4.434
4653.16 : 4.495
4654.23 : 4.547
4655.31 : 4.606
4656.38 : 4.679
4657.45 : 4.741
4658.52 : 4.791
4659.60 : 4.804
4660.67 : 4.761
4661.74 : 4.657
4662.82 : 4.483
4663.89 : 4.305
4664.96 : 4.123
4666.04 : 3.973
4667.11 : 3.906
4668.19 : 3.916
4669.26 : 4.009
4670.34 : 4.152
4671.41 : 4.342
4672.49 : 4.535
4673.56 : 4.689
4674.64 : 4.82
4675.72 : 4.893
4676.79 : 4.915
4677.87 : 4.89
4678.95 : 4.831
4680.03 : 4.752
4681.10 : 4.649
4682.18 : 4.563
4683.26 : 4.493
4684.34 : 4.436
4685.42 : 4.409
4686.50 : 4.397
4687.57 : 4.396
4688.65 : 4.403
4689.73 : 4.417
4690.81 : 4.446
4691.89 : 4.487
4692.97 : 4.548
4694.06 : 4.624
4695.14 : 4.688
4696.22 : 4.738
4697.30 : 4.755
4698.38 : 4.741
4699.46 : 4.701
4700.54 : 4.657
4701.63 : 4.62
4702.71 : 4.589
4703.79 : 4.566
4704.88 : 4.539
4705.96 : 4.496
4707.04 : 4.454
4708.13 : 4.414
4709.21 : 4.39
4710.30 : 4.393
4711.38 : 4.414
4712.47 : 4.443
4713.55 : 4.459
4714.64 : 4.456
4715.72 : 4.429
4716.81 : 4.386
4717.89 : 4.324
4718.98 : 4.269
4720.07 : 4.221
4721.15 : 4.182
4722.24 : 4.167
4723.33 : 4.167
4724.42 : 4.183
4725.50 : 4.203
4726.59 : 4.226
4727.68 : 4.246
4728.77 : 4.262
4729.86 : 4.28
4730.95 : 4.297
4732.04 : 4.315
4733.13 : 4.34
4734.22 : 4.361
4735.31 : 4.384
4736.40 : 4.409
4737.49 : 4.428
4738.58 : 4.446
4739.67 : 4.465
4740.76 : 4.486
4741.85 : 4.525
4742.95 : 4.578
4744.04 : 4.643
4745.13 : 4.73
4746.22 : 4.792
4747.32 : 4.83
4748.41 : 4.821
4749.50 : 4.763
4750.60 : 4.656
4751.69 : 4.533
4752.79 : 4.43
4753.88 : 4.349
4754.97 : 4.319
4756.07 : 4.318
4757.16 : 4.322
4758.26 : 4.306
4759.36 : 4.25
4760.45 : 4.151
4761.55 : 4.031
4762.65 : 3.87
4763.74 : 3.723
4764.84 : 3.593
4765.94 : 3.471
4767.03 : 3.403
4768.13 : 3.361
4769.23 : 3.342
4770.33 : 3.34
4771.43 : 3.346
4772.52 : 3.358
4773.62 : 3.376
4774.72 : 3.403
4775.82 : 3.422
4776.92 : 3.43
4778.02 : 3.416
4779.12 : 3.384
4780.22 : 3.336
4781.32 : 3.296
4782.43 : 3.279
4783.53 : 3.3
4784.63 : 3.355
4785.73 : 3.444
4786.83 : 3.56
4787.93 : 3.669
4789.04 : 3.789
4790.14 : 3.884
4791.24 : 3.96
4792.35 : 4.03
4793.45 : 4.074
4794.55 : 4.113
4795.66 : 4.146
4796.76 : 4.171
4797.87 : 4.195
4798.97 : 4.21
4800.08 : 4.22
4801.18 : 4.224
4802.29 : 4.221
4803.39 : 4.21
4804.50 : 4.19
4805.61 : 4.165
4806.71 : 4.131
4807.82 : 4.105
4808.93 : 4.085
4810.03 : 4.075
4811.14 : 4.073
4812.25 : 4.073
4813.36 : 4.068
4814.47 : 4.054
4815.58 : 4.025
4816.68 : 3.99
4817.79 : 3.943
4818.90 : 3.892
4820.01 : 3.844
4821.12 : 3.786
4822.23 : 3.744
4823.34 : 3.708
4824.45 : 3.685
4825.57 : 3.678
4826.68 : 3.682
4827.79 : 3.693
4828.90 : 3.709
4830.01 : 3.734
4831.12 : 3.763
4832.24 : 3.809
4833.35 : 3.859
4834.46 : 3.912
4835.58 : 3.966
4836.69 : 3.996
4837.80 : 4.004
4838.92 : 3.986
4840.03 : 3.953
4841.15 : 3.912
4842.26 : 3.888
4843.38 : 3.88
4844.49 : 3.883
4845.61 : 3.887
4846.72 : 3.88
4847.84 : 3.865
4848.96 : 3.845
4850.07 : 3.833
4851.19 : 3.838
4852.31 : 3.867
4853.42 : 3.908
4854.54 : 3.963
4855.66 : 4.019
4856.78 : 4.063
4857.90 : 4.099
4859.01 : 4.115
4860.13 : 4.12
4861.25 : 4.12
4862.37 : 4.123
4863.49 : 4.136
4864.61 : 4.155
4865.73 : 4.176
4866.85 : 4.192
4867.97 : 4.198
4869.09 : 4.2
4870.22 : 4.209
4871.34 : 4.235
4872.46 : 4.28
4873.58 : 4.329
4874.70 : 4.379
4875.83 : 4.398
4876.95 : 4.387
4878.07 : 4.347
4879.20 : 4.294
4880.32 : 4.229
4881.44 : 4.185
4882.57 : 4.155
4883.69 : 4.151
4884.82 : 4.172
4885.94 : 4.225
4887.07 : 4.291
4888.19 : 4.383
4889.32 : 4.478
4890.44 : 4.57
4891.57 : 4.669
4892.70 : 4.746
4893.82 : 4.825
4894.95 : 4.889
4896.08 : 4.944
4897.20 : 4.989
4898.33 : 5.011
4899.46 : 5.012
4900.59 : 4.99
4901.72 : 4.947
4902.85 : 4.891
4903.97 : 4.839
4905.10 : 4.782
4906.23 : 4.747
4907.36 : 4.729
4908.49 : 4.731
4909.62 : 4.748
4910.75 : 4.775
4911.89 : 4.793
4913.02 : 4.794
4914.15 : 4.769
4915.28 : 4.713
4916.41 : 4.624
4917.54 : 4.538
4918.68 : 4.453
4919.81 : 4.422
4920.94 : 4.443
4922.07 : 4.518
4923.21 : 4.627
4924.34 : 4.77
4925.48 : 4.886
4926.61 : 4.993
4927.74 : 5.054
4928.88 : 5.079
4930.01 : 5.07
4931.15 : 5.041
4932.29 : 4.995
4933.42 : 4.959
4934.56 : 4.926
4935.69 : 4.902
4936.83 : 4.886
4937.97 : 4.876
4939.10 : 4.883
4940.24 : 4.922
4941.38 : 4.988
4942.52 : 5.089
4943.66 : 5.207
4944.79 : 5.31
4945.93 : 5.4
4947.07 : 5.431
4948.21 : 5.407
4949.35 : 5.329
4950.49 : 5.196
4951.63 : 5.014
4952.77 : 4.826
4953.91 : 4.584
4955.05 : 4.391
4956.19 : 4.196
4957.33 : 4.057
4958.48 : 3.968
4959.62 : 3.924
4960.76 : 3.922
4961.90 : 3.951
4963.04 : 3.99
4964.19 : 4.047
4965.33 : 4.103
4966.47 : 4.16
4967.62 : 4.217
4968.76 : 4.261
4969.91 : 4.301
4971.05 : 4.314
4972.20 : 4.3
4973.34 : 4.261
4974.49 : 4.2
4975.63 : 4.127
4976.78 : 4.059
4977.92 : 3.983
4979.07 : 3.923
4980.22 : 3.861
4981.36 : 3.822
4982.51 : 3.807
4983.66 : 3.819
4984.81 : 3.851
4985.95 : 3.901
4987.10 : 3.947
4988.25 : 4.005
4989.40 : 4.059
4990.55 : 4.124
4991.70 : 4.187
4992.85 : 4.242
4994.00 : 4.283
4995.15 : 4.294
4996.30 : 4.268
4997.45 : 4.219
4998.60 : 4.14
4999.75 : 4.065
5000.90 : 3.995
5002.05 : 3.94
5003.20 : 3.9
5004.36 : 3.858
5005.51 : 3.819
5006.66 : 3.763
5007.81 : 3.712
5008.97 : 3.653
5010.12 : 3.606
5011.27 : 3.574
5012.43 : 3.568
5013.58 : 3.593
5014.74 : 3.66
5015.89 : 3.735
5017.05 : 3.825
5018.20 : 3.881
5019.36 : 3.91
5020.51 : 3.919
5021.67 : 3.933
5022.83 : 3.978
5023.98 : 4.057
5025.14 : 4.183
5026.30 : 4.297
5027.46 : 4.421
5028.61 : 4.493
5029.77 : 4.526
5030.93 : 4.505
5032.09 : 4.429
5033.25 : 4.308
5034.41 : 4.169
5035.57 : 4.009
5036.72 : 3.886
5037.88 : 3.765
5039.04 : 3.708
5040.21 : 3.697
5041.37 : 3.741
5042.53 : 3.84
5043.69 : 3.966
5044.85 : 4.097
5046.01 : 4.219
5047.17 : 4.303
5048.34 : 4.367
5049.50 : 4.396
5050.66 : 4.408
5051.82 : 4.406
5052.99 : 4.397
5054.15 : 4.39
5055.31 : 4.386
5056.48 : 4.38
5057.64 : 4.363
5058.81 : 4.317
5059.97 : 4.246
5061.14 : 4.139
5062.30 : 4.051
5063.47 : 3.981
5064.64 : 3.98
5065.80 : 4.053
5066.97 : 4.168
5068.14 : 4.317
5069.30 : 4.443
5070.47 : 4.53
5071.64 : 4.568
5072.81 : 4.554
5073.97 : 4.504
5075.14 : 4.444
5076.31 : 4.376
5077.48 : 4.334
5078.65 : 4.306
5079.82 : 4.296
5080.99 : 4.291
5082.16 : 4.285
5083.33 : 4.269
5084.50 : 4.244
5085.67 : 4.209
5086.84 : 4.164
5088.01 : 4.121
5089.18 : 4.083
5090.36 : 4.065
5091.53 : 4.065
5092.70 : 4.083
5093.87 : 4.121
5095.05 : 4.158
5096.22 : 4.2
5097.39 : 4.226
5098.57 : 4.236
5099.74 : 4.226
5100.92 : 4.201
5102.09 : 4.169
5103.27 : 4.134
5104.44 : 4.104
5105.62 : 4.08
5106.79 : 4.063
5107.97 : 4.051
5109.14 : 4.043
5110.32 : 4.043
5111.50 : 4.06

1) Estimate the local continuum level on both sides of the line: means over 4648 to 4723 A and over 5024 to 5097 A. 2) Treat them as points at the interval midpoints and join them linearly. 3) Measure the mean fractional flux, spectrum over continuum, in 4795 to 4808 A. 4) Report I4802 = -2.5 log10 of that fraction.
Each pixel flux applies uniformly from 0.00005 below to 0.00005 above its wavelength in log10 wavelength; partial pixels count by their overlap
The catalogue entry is 0.06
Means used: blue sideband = 4.49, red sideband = 4.22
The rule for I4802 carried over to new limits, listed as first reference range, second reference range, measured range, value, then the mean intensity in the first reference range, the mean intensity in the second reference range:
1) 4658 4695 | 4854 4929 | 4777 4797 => 0.223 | 4.5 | 4.51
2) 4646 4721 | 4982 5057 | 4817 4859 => 0.111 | 4.49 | 4.04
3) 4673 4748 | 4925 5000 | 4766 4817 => 0.184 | 4.5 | 4.47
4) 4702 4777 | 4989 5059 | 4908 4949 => -0.187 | 4.22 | 4.07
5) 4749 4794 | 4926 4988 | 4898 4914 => -0.125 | 3.77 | 4.52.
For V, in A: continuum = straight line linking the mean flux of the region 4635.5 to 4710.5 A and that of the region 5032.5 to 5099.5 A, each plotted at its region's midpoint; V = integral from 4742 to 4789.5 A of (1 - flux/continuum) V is 5.8 A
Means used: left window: 4.49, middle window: 3.89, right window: 4.21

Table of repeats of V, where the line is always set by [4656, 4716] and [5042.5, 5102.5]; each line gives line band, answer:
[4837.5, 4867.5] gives 2.8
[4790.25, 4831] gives 4.1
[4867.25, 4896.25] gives 0.0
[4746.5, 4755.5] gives -0.2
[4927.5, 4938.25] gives -1.6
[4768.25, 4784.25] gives 3.9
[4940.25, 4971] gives -1.8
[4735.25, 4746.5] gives -0.1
